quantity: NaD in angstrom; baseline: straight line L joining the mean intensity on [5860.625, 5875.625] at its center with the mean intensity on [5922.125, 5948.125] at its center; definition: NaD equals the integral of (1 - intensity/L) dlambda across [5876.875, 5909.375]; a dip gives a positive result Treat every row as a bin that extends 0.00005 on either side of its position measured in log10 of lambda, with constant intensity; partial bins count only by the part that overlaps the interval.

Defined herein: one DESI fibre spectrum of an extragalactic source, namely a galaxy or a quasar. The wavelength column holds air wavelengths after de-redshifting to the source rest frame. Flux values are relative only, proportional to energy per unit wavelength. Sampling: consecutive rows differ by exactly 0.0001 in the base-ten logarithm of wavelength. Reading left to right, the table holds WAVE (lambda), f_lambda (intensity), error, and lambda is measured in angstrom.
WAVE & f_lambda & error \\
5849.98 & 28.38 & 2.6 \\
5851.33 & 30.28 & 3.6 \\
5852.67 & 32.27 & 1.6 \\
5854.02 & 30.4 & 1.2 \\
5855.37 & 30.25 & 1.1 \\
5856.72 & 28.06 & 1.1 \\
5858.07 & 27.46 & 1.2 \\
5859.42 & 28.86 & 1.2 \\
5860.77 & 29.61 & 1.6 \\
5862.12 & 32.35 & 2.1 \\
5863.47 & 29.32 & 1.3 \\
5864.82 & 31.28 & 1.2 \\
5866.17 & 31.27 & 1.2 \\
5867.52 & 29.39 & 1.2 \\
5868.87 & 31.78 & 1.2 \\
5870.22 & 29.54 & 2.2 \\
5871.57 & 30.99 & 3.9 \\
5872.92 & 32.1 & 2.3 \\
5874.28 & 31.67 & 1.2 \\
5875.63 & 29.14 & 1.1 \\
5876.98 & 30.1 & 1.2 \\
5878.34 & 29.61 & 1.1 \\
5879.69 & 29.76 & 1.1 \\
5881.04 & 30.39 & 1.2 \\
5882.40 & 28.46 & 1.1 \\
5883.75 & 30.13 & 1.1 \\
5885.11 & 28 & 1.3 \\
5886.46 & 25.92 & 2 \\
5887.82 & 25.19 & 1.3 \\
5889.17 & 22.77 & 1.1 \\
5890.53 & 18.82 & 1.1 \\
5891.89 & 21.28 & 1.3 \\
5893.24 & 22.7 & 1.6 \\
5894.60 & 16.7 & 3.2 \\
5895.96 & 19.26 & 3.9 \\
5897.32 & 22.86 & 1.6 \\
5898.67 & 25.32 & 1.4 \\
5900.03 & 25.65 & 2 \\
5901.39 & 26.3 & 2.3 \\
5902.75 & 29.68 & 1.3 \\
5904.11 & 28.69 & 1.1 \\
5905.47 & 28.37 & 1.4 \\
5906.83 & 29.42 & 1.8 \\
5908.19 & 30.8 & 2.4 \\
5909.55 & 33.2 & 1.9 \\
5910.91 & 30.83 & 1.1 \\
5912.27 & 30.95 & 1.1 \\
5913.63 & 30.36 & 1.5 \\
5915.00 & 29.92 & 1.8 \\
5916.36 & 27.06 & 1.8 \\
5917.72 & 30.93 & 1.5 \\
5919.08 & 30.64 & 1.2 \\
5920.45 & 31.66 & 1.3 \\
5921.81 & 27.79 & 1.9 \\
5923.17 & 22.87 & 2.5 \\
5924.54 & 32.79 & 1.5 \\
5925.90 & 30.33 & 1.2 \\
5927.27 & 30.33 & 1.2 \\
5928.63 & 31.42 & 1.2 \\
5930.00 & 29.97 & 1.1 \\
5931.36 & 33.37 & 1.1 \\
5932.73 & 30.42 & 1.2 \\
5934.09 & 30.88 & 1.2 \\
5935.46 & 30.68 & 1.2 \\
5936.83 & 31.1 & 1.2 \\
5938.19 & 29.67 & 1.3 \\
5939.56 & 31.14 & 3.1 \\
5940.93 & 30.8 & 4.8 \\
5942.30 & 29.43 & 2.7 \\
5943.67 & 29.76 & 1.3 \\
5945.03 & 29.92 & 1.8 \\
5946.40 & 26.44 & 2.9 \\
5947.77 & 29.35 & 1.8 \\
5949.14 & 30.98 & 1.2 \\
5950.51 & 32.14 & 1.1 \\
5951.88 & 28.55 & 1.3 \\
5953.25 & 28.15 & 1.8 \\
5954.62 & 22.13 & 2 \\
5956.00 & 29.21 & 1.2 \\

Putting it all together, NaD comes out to 4.7 angstrom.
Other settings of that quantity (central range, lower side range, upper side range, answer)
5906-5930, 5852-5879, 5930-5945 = 0.4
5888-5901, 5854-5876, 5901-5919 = 3.5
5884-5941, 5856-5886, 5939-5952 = 3.6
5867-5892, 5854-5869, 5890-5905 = -1.4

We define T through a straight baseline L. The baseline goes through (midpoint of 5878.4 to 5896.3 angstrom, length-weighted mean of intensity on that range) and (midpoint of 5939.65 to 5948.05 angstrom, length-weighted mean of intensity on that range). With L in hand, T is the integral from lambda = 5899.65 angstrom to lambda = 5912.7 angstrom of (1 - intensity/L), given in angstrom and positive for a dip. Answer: -1.5 angstrom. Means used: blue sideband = 24.8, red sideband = 29.4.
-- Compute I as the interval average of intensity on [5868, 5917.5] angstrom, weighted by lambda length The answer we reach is 27.6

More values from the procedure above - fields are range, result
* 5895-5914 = 27.8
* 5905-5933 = 30.2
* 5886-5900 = 22.2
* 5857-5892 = 28.8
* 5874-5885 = 29.7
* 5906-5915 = 30.8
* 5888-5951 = 28.4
